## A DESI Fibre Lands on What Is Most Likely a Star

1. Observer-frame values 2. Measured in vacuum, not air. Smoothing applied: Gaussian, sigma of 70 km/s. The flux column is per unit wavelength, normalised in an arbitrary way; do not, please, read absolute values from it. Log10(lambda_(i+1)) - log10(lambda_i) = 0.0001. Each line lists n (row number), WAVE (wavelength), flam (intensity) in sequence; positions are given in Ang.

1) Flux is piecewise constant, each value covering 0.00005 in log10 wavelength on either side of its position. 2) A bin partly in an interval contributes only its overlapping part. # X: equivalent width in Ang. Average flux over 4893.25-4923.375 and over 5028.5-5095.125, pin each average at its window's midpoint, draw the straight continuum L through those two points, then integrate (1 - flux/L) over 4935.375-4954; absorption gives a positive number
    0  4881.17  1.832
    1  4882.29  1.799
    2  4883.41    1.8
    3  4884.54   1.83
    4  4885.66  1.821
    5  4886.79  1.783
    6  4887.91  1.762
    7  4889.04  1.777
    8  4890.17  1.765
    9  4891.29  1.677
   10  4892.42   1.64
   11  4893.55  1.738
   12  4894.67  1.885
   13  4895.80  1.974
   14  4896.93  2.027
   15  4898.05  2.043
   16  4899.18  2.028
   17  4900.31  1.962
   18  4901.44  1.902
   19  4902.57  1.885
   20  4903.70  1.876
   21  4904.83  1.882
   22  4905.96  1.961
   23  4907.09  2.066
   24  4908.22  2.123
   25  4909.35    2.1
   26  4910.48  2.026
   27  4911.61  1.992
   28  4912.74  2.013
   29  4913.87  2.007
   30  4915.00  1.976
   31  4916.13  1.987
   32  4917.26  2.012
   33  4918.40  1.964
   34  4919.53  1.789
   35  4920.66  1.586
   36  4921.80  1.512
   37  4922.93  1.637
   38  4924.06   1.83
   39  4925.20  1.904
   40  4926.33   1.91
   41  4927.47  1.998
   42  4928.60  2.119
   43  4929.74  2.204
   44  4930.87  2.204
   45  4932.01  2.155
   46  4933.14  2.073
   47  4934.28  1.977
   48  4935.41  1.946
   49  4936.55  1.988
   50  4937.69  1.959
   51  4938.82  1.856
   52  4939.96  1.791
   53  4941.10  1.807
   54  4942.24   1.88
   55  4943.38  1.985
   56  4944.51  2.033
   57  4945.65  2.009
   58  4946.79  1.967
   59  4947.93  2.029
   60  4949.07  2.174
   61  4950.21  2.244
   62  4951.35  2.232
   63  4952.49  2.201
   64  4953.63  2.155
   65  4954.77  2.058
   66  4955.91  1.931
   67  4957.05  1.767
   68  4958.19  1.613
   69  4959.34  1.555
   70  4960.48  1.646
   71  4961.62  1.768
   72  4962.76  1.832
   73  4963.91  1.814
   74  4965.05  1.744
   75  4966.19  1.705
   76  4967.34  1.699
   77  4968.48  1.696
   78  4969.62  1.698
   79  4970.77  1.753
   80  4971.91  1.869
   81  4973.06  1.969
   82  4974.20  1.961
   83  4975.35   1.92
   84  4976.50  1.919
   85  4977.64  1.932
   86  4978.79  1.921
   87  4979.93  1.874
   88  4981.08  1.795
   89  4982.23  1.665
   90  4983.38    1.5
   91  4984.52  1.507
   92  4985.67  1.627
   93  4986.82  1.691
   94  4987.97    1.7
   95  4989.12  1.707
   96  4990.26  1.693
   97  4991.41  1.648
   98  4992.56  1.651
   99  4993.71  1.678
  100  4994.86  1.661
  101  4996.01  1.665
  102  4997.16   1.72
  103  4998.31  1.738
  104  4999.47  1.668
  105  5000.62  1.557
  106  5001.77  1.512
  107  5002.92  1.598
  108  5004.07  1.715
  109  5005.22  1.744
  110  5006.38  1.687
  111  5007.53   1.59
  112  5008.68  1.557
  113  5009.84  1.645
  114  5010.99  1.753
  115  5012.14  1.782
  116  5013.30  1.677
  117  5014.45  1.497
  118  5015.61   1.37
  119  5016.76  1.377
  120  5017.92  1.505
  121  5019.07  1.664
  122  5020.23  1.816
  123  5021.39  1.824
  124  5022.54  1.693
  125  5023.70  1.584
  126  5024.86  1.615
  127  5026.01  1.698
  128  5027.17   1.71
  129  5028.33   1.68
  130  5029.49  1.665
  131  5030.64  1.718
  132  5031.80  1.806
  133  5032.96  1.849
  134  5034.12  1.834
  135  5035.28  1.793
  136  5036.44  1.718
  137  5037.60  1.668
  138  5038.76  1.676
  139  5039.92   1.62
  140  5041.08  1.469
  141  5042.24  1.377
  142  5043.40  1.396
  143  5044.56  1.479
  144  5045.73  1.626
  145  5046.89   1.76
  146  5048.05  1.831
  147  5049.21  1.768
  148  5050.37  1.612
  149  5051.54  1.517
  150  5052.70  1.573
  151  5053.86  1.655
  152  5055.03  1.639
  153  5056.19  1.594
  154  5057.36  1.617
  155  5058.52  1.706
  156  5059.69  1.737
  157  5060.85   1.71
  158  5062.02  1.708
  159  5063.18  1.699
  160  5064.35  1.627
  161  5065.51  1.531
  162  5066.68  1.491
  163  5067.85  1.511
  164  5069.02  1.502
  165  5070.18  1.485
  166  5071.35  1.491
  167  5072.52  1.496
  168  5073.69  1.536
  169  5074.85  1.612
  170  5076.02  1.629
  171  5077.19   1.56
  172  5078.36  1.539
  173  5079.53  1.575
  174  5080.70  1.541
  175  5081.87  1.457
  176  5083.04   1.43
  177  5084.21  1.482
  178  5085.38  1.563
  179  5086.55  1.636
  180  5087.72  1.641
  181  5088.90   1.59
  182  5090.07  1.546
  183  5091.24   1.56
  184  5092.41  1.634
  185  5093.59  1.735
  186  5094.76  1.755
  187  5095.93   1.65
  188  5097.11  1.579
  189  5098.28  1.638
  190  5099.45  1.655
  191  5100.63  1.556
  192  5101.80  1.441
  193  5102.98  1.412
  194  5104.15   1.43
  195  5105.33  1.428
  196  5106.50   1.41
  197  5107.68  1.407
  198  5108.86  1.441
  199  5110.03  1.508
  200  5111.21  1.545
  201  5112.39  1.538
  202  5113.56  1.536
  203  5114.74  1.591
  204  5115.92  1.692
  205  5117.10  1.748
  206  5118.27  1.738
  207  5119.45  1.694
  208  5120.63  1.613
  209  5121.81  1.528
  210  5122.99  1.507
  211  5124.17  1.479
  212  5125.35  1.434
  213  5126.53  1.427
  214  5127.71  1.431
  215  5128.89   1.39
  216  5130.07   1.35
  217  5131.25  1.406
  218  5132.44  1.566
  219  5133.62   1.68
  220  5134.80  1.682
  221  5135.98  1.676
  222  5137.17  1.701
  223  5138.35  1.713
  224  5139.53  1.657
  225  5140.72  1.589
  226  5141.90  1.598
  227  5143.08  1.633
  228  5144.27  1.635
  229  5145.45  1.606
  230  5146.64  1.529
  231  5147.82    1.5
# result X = -1.6 Ang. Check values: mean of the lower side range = 1.93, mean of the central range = 2.02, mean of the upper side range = 1.61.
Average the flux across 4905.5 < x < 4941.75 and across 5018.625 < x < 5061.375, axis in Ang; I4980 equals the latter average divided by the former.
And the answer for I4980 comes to 0.85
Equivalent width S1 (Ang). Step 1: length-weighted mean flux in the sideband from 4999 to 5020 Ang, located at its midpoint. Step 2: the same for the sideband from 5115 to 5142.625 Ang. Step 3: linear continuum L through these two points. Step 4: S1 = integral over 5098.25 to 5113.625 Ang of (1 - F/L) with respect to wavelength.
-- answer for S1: 0.9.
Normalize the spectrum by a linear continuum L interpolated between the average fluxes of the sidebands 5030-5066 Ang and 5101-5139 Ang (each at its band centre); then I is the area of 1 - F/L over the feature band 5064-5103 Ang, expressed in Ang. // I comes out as 0.8 Ang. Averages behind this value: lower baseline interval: 1.66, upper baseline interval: 1.54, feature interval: 1.56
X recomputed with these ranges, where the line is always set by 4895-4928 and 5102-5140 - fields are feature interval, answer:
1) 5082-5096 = 0.0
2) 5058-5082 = 0.8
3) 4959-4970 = 0.7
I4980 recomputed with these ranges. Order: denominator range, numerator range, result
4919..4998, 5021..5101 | 0.88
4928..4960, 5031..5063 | 0.83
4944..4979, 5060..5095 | 0.83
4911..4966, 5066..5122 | 0.81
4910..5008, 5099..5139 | 0.84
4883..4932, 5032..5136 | 0.83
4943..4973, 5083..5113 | 0.82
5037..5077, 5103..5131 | 0.95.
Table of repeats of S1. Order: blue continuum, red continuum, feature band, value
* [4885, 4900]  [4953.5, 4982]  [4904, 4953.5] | -4.07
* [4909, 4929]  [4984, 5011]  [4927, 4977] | -3.58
